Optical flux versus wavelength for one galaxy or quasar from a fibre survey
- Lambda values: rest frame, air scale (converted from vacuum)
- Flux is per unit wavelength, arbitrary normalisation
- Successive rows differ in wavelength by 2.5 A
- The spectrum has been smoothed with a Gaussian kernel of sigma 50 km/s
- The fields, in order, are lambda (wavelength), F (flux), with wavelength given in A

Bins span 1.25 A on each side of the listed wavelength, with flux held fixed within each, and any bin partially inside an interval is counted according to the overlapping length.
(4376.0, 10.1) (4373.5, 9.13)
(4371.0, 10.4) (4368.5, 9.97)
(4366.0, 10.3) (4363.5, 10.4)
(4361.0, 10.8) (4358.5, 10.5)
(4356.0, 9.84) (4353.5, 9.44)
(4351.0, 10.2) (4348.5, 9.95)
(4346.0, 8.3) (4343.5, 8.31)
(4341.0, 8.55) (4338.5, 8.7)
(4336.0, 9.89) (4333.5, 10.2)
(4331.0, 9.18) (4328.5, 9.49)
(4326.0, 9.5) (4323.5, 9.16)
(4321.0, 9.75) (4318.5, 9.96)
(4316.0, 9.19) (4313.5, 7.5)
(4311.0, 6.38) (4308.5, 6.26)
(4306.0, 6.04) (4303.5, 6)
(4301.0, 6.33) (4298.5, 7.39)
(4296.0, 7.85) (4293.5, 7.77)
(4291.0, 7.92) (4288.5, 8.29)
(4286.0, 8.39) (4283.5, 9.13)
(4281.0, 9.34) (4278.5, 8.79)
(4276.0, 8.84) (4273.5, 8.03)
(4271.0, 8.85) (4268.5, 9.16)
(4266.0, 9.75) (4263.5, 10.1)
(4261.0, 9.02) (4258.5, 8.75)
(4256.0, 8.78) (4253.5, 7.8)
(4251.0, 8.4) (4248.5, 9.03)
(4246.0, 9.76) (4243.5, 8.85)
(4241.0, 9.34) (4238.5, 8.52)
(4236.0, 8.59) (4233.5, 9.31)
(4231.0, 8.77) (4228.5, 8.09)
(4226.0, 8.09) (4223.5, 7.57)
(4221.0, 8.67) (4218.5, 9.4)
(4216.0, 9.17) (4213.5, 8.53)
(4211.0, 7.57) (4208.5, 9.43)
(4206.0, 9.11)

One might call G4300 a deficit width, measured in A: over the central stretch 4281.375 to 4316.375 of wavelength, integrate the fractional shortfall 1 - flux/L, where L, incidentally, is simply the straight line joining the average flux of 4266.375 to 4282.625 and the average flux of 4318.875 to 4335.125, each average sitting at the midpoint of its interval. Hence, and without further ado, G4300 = 6.6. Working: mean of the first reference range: 8.89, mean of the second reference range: 9.58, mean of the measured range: 7.46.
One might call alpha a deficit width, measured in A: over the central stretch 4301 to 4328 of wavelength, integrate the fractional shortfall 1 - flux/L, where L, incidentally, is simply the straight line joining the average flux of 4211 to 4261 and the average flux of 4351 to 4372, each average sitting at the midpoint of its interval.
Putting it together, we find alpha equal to 4.8 A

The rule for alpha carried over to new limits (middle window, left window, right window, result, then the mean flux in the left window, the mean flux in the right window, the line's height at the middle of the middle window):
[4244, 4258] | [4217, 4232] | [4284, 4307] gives -1.2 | 8.44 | 7.4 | 8.05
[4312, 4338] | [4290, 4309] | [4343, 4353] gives -3.7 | 6.96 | 9.27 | 8.18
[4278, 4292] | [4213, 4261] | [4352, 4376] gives 0.9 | 8.72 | 10.1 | 9.24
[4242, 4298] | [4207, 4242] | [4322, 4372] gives 1.7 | 8.64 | 9.65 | 9.02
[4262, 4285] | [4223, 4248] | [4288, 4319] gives -3.3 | 8.73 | 7.37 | 7.97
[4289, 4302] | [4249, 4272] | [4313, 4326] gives 2.3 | 8.96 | 9.24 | 9.13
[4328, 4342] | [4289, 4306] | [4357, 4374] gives -0.8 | 7.17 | 10.3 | 8.87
